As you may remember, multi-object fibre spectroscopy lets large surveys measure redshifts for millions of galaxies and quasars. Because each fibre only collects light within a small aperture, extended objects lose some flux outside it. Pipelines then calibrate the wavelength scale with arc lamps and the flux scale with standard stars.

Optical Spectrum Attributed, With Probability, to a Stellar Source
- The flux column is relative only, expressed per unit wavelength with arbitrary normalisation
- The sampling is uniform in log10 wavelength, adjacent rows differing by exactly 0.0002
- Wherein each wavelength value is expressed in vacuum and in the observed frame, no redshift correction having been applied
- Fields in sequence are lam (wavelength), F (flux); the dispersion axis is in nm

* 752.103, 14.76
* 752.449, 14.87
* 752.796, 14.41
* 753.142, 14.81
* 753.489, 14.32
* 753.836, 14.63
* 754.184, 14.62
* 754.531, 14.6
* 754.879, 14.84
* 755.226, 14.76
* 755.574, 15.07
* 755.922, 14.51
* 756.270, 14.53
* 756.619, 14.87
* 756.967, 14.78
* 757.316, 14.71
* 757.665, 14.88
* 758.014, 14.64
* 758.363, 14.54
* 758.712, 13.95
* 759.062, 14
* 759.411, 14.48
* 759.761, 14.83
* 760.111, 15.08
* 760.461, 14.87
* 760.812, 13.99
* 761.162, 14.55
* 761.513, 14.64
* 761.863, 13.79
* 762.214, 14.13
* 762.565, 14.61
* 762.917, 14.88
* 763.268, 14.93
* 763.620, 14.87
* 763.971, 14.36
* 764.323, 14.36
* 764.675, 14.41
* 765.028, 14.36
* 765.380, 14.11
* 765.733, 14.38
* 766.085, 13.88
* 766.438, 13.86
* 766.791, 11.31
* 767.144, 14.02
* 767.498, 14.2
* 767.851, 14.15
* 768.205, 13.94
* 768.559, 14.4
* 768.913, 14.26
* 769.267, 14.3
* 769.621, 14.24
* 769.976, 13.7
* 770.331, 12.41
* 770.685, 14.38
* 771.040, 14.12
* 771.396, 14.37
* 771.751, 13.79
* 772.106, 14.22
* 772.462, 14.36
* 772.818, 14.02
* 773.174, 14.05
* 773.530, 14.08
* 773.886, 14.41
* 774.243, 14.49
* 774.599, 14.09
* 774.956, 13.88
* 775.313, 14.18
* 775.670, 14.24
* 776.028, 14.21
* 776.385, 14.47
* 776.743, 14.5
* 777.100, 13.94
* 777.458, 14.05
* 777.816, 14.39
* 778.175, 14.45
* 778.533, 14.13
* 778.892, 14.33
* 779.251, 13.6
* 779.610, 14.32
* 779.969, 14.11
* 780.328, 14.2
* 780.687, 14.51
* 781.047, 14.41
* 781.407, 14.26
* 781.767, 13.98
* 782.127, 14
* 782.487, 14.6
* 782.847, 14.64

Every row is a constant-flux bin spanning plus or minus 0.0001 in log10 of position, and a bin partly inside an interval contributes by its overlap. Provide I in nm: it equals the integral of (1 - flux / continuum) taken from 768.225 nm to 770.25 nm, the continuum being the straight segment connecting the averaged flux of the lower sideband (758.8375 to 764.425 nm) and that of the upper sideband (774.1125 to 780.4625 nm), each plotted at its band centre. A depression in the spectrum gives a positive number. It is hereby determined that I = 0.04 nm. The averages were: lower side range 14.5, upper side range 14.2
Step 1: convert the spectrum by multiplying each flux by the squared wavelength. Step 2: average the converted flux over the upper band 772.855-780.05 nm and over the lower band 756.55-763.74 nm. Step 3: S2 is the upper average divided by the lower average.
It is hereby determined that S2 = 1.0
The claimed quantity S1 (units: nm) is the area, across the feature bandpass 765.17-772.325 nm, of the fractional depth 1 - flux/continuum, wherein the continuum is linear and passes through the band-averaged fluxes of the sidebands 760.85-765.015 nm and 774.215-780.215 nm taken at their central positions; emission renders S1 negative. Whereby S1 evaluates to 0.23 nm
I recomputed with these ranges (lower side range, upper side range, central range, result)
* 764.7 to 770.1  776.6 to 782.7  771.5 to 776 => -0.02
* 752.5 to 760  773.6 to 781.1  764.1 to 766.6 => 0.04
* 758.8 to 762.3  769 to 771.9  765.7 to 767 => 0.08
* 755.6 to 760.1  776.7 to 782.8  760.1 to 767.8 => 0.14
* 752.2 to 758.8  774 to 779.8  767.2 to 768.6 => 0.03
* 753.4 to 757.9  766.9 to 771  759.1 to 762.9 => -0.02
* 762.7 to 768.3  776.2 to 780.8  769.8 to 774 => 0.06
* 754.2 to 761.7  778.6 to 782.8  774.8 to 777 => 0.01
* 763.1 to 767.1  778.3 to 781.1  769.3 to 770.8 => 0.04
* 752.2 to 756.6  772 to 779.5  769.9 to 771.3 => 0.06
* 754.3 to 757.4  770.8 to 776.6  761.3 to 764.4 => 0.00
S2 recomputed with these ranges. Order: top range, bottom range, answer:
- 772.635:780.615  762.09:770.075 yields 1.03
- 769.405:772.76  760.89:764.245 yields 0.98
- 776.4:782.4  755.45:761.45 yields 1.03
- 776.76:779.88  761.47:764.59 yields 1.02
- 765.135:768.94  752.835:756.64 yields 0.98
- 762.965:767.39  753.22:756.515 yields 0.99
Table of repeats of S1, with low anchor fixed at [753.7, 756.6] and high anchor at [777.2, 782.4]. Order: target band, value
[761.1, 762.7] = 0.03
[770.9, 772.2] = 0.02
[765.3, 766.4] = 0.03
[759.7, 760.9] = -0.01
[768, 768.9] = 0.02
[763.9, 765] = 0.01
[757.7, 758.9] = 0.02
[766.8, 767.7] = 0.05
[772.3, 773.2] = 0.01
